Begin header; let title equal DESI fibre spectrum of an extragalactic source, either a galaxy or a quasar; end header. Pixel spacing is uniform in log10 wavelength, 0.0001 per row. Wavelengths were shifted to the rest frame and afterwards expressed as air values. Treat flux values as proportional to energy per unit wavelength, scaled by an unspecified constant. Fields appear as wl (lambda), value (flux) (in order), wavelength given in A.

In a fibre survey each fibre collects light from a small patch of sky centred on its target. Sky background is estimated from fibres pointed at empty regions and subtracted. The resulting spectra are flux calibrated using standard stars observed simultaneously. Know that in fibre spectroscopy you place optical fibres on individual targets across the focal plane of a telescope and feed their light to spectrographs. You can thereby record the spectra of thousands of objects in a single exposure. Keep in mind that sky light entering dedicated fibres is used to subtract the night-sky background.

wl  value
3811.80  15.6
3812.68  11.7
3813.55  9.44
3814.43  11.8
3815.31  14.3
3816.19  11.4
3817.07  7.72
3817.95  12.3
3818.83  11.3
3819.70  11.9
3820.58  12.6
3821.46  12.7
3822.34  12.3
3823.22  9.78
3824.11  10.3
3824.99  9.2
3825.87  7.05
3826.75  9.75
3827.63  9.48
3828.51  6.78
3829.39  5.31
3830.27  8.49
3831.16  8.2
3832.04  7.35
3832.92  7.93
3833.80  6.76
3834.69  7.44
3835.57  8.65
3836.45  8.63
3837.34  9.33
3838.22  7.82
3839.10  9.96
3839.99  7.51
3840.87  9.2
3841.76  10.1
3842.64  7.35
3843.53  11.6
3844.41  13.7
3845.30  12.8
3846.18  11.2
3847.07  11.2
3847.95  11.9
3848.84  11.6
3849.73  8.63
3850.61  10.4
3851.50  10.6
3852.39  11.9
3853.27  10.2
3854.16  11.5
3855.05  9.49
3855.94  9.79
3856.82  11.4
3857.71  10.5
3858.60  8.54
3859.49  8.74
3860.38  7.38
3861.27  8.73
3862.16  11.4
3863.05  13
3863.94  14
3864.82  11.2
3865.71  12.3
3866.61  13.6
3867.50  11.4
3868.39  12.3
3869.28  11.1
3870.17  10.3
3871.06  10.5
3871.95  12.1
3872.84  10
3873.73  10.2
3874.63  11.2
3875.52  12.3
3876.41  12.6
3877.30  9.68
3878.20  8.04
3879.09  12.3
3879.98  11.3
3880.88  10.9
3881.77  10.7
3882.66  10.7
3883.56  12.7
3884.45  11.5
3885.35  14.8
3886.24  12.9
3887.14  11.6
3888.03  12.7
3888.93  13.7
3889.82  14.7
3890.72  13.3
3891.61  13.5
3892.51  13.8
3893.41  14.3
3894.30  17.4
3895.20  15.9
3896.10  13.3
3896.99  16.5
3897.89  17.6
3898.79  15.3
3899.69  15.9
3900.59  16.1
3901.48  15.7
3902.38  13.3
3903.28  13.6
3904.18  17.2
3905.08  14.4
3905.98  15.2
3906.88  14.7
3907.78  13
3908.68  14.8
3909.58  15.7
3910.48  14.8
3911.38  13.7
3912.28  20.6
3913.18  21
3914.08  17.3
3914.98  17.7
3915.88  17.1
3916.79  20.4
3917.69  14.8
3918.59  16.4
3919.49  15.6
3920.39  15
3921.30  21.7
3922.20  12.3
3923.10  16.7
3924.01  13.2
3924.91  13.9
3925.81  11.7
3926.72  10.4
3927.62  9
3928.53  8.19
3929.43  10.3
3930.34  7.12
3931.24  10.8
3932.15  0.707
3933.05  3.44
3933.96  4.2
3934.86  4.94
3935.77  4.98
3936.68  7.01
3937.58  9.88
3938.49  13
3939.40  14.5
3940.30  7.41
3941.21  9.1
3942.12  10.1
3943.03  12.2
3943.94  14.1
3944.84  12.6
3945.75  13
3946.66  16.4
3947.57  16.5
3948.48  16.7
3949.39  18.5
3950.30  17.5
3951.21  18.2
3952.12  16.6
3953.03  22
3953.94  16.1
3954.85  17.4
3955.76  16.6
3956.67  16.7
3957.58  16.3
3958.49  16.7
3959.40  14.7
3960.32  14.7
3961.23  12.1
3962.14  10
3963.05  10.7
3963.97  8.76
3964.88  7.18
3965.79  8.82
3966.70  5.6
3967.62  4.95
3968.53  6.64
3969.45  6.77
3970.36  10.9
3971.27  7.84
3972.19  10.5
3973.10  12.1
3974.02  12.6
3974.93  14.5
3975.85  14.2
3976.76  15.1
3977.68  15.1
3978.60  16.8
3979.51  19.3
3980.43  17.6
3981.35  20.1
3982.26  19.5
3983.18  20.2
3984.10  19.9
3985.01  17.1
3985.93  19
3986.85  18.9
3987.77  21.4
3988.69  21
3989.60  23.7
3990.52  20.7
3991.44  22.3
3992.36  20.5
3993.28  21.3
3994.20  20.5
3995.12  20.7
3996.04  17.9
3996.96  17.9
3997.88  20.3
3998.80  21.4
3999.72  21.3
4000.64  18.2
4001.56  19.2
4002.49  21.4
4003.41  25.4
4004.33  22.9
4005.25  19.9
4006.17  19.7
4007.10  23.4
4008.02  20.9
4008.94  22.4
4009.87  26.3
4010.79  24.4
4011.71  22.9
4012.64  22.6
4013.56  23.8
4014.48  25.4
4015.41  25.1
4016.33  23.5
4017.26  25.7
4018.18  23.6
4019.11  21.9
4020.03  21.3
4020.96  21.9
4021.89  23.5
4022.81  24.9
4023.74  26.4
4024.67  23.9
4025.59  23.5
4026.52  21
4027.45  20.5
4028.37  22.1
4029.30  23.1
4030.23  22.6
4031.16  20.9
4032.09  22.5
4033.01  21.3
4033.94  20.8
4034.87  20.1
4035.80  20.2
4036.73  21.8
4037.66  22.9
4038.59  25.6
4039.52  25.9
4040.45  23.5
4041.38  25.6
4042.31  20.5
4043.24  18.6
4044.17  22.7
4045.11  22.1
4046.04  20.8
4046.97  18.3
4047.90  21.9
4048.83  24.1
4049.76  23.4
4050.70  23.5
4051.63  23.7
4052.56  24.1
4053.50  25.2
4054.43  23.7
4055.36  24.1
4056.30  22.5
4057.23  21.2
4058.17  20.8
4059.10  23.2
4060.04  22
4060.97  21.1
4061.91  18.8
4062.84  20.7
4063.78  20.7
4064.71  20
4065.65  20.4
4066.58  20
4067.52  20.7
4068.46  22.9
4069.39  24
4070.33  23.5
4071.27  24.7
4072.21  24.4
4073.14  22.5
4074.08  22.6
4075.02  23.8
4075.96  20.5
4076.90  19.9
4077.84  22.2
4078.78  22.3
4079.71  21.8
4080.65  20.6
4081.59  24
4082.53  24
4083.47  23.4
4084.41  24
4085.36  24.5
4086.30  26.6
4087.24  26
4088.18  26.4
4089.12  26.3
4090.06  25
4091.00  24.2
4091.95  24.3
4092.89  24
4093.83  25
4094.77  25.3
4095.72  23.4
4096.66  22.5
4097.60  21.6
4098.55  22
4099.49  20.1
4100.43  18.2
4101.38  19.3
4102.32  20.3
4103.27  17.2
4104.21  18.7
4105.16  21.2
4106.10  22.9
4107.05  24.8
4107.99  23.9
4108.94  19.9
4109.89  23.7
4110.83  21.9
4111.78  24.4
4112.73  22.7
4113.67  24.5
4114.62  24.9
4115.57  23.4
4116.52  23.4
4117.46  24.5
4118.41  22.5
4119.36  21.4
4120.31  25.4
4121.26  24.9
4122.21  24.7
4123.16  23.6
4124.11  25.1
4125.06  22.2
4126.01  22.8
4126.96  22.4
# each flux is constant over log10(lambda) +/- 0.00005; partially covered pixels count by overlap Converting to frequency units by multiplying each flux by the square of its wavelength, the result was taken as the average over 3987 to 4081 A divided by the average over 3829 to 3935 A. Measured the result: 1.99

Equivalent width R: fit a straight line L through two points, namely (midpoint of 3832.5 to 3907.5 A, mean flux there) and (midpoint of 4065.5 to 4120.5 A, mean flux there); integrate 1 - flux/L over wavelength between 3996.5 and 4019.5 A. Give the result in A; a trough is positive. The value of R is -4.6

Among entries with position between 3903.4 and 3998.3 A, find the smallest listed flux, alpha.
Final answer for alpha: 0.707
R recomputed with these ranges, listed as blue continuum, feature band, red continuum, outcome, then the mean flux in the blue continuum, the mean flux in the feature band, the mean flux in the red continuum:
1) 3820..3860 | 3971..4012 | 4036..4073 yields -1.3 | 9.68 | 19.3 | 22.4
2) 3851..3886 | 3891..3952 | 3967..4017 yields 2.5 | 11.1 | 13.6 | 18.8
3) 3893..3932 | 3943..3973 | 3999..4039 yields 8.0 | 14.8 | 13.2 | 22.6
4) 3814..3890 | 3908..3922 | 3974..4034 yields -1.9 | 10.6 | 17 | 21.1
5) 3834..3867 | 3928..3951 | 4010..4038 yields 8.6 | 10.3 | 10.6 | 22.8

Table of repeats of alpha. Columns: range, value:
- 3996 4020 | 17.9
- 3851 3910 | 7.38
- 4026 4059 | 18.3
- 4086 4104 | 17.2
